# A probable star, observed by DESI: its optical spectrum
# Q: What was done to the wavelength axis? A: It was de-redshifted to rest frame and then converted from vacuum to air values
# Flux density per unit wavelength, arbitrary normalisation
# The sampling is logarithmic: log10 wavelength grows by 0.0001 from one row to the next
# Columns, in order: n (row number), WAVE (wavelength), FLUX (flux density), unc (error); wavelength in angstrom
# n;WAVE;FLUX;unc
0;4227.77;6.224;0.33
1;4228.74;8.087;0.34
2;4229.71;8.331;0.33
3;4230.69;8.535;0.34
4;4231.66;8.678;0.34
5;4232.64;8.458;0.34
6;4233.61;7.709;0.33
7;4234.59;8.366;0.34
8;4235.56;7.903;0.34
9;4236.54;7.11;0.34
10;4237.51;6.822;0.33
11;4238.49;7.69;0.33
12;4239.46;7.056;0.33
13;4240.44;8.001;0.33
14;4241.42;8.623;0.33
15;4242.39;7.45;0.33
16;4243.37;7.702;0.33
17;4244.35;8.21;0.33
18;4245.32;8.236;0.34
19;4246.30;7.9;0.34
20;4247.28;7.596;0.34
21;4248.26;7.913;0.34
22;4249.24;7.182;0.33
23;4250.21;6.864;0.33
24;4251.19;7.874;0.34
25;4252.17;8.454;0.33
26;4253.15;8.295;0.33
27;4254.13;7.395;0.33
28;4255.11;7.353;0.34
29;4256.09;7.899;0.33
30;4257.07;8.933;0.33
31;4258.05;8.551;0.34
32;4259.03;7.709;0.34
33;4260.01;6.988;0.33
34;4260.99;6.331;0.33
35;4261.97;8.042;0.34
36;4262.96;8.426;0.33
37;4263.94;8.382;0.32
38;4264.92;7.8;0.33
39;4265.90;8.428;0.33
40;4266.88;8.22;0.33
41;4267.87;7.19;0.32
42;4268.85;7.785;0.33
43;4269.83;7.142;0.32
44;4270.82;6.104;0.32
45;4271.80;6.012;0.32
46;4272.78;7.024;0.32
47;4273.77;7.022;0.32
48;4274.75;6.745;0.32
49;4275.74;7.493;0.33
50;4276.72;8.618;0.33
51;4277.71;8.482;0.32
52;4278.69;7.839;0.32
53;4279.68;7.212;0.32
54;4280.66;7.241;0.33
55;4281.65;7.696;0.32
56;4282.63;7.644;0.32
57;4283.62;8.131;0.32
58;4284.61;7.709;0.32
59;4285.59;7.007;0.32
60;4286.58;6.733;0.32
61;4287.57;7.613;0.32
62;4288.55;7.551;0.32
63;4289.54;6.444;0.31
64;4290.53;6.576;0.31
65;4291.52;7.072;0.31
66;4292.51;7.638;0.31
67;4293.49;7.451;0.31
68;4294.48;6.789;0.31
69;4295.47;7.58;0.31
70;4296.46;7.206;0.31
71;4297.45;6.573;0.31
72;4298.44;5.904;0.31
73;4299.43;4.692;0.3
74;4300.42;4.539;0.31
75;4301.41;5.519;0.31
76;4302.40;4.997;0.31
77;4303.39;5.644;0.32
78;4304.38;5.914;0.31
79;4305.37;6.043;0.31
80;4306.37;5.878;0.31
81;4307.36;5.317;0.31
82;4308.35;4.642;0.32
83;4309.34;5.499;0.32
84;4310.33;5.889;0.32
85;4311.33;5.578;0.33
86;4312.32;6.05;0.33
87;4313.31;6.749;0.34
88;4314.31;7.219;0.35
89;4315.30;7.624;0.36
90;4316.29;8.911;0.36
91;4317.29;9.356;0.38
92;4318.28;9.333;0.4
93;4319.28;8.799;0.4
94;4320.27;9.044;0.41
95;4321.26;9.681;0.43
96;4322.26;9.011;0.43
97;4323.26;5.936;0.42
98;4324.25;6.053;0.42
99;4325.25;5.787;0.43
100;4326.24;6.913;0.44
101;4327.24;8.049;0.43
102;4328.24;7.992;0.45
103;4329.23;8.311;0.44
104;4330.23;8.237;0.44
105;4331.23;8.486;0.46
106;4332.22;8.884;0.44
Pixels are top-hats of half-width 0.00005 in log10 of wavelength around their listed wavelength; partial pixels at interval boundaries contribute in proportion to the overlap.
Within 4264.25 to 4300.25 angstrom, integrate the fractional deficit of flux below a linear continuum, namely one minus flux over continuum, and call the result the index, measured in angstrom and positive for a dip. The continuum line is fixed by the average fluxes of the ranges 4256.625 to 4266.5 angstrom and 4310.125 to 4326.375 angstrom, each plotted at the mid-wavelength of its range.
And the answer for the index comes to 2.8 angstrom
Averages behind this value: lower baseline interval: 7.96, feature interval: 7.21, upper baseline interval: 7.57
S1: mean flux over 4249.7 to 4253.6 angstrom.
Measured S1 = 7.87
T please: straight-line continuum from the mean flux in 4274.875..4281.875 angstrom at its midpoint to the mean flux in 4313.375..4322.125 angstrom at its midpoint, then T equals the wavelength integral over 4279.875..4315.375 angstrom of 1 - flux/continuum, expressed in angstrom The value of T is 7.2 angstrom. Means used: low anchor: 7.74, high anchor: 8.66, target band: 6.5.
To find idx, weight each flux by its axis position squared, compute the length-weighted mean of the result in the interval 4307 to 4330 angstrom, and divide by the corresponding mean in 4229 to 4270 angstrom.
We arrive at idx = 0.96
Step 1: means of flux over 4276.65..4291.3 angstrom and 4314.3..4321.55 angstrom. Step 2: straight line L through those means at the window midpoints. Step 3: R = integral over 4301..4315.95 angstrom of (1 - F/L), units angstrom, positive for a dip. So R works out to 4.5 angstrom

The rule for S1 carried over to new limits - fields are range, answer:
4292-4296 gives 7.37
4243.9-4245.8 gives 8.26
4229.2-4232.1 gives 8.51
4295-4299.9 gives 6.39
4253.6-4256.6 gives 7.57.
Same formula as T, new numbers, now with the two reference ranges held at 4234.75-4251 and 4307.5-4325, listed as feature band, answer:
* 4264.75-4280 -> 0.17 angstrom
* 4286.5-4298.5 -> 0.59 angstrom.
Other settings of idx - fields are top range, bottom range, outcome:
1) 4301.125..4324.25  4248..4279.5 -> 0.92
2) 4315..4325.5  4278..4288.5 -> 1.11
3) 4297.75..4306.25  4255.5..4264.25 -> 0.70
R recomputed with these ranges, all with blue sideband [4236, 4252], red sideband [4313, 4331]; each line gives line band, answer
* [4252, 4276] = 0.49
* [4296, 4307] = 3.03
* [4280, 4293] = 0.85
